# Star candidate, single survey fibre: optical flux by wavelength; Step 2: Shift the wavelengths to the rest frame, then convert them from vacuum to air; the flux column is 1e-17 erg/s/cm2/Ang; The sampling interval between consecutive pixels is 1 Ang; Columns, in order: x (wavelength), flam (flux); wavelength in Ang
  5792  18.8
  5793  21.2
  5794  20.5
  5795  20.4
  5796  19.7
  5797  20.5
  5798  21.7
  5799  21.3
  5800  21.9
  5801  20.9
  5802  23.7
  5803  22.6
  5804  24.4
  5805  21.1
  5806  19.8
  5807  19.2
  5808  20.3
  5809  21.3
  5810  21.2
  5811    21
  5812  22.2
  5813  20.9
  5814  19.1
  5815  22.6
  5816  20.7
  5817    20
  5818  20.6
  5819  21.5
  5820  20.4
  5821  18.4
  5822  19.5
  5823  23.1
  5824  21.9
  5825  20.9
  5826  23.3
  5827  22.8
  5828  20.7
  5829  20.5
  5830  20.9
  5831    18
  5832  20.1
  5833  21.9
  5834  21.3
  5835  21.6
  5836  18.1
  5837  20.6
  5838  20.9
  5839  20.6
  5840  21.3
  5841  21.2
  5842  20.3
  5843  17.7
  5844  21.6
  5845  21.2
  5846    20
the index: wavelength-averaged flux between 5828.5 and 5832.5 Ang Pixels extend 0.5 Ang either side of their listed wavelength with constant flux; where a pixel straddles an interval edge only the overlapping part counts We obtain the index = 19.9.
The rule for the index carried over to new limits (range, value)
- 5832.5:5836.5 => 20.7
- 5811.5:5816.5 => 21.1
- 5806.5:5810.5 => 20.5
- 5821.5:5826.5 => 21.7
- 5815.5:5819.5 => 20.7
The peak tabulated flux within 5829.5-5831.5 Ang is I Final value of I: 20.9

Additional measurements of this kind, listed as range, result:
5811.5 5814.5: 22.2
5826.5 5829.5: 22.8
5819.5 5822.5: 20.4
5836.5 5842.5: 21.3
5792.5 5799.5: 21.7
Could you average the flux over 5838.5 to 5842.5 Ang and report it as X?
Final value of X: 20.9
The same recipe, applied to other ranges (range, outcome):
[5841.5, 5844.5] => 19.9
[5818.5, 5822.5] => 19.9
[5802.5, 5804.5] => 23.5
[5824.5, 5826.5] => 22.1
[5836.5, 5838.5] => 20.8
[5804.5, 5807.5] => 20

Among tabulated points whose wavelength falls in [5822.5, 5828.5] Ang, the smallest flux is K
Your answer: 20.7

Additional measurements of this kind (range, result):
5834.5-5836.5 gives 18.1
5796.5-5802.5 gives 20.5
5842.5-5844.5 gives 17.7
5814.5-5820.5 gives 20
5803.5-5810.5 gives 19.2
